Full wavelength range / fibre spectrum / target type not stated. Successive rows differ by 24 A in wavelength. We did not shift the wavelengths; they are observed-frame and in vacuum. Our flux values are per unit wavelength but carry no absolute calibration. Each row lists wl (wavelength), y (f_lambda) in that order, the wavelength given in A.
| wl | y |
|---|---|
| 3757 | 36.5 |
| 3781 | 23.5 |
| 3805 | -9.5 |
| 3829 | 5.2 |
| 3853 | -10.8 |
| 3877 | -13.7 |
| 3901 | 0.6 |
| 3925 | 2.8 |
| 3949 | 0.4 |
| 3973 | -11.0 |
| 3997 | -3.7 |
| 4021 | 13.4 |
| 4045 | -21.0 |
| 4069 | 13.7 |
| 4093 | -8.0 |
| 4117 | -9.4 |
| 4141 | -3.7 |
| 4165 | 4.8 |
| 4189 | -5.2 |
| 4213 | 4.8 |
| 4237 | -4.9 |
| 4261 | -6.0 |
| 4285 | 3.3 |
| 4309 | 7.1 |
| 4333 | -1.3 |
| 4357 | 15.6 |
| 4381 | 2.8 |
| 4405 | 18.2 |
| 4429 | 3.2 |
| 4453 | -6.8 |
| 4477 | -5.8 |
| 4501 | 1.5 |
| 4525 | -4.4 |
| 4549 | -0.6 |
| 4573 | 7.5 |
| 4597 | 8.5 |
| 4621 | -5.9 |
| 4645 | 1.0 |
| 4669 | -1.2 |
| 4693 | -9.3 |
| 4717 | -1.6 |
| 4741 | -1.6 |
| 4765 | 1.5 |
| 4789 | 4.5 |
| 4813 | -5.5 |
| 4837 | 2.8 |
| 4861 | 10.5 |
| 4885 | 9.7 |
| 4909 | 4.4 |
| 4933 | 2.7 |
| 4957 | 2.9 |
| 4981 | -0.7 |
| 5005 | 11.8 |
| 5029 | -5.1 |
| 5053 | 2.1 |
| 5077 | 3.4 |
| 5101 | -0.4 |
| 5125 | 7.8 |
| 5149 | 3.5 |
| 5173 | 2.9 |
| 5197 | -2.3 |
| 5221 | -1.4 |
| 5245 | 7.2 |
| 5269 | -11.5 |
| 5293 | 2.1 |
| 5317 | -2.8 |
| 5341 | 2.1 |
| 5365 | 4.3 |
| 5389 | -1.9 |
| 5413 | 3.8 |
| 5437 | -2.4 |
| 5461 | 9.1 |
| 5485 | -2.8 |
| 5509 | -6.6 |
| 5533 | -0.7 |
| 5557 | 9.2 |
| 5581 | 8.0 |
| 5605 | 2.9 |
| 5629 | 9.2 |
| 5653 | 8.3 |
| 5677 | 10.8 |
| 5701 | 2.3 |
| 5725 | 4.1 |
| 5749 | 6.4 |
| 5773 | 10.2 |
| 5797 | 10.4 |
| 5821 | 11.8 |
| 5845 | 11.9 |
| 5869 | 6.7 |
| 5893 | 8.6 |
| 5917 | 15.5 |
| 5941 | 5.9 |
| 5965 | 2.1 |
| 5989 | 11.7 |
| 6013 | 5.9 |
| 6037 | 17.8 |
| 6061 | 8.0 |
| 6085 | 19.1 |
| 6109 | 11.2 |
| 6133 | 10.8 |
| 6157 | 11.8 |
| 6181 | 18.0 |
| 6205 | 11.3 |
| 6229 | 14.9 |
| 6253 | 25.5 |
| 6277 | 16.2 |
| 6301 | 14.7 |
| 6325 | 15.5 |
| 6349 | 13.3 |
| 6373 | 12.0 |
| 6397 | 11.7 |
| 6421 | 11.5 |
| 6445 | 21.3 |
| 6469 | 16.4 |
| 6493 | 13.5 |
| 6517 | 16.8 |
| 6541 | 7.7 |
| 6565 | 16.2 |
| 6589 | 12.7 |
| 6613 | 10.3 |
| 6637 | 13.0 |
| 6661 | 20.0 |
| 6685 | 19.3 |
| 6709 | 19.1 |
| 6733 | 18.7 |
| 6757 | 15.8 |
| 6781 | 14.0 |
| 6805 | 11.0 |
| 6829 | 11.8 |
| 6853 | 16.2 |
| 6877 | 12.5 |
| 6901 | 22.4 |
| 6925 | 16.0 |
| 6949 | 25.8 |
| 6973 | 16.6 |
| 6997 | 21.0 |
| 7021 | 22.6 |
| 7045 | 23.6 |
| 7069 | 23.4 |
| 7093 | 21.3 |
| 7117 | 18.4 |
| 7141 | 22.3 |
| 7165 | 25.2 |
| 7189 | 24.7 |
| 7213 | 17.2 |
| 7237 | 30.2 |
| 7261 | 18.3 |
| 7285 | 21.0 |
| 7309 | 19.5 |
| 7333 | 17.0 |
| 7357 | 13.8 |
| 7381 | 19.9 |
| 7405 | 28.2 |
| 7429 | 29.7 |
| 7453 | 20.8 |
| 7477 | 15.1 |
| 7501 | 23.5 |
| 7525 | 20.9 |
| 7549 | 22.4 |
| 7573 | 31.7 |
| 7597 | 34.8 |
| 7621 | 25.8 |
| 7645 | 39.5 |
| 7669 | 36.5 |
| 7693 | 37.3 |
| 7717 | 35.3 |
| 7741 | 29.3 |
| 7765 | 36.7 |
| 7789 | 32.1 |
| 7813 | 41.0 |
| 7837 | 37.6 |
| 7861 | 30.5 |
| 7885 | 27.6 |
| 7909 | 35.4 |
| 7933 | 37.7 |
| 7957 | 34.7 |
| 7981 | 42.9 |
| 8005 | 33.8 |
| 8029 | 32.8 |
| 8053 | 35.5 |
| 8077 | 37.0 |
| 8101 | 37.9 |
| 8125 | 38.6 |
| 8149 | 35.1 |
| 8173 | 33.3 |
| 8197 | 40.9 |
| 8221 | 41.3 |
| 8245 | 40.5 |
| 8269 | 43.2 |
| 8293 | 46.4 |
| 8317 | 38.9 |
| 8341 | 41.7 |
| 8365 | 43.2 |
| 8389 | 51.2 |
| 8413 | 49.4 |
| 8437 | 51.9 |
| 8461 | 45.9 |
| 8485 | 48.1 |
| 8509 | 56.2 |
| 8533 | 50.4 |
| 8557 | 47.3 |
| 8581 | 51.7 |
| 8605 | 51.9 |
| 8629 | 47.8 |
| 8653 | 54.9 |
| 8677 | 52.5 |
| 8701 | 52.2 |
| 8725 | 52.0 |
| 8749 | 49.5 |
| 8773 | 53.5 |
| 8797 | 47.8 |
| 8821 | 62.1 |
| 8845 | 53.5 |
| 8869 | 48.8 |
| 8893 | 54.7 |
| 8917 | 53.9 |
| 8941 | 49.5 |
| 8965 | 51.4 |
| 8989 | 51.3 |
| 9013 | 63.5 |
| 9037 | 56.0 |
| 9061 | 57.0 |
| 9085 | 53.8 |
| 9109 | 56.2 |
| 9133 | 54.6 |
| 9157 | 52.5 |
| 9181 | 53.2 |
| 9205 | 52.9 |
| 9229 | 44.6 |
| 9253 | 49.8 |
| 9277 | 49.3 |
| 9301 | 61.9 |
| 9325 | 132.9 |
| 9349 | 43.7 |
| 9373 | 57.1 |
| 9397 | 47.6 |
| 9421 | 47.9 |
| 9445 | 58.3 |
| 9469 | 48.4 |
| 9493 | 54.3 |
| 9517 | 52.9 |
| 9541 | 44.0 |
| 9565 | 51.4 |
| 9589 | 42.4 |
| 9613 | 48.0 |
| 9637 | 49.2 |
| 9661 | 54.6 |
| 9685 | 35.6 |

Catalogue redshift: 0.90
